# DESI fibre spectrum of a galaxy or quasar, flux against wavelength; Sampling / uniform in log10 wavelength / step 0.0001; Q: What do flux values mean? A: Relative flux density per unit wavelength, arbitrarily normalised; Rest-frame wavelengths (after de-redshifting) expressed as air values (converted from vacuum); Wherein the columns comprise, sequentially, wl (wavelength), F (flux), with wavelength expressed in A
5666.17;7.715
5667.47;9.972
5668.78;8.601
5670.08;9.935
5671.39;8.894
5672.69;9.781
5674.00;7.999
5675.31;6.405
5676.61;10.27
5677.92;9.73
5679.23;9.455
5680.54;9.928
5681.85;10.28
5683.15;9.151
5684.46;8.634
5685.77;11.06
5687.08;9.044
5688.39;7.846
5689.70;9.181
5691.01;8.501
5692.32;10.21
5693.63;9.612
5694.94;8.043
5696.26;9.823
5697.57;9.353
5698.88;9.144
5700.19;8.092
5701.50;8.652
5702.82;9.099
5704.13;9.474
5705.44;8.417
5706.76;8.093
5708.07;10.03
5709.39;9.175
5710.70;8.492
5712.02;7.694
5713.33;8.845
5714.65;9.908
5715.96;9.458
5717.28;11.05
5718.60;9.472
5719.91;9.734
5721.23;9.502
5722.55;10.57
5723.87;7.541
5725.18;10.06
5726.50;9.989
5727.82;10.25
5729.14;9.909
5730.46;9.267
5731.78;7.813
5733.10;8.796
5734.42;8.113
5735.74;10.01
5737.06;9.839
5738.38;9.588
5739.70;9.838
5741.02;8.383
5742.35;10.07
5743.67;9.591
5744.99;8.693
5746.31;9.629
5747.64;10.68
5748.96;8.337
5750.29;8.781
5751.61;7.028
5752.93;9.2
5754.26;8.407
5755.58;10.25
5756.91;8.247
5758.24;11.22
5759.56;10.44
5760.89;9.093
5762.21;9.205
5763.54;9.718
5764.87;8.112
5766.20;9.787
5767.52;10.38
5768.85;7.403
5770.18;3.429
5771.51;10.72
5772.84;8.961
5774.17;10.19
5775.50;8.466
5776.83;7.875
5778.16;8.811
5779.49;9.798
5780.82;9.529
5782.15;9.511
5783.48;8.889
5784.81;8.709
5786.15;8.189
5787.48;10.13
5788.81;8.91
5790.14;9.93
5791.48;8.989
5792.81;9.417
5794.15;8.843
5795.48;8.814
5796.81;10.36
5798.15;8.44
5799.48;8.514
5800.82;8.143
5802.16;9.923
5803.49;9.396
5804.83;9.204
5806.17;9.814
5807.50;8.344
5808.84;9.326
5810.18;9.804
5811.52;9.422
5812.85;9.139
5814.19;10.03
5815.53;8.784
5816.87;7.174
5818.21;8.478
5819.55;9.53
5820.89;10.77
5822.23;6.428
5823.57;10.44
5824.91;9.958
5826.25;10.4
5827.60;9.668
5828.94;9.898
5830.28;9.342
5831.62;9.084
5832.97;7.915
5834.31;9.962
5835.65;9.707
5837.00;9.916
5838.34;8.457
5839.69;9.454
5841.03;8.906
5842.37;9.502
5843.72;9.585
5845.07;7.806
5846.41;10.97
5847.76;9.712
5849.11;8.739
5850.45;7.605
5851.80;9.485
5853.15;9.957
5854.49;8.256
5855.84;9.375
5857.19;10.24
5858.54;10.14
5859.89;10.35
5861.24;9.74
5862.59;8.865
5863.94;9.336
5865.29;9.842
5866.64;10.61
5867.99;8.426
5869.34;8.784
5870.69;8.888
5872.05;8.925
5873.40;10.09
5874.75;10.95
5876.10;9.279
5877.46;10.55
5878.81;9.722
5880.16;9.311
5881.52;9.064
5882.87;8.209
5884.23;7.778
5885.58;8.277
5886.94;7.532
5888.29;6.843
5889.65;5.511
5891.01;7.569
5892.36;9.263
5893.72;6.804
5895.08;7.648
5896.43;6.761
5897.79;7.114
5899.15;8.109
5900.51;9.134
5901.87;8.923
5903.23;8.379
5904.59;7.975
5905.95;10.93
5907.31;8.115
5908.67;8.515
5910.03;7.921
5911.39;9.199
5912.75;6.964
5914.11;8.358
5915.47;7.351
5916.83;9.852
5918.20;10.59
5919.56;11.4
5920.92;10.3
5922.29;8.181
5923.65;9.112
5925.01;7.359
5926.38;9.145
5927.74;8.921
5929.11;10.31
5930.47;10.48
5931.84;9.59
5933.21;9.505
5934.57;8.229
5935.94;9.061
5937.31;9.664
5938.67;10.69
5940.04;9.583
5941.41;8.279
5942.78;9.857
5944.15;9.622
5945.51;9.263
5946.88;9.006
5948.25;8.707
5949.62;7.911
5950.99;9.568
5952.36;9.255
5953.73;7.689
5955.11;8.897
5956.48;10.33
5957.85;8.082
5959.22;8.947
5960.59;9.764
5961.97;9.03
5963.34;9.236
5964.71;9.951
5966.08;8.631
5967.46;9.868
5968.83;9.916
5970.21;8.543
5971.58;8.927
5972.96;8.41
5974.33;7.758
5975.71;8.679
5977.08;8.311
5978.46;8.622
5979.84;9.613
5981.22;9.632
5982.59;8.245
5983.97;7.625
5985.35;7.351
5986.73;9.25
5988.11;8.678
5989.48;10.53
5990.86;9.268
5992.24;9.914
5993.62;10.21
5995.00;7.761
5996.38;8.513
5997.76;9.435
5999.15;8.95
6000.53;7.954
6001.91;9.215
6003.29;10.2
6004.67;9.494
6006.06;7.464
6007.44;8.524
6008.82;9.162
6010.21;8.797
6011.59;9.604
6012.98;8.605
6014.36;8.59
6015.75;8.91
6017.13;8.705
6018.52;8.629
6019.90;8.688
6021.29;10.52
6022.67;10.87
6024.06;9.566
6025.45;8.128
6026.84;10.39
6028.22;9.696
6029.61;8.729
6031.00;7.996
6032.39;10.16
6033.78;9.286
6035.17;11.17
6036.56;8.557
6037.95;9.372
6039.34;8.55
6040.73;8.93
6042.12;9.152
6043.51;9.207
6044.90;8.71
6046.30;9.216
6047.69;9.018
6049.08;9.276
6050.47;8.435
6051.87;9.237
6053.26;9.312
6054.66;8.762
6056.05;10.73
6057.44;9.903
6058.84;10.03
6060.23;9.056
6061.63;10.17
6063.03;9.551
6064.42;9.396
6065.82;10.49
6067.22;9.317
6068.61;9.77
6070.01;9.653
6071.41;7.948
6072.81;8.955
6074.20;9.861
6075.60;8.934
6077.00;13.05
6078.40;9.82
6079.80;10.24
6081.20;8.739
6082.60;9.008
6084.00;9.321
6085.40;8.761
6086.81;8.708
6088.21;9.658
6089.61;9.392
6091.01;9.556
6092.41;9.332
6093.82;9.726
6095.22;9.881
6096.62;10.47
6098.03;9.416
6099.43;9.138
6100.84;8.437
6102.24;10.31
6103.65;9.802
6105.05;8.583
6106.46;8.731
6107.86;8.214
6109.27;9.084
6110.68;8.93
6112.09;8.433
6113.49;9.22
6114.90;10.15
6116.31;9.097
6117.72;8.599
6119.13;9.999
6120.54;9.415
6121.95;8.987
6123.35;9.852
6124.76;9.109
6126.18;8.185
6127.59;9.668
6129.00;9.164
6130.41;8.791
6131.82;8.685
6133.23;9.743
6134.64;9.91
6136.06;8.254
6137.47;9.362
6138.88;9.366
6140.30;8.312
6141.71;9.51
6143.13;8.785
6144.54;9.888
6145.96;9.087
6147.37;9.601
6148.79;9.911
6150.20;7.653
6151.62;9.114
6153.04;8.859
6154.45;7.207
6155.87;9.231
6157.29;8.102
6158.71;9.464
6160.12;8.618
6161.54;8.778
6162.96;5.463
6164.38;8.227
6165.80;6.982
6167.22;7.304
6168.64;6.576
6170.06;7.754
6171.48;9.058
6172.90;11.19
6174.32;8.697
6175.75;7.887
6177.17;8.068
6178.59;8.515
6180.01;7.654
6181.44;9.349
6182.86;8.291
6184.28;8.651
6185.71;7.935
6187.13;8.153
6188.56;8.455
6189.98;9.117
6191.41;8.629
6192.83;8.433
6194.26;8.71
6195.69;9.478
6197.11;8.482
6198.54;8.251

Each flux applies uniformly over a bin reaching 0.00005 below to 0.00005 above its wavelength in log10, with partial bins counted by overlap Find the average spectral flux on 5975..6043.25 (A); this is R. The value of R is 9.07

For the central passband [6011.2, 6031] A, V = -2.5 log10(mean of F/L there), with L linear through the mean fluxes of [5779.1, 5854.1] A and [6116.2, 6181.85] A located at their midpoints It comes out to -0.034 mag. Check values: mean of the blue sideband 9.23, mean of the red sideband 8.74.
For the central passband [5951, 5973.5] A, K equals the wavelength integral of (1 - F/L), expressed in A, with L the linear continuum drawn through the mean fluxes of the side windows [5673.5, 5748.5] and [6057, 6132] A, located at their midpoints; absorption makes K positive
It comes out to 0.6 A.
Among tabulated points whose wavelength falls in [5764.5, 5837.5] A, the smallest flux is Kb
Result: 3.429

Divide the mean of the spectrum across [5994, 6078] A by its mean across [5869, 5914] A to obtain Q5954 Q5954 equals 1.1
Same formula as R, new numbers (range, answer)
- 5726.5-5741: 9.33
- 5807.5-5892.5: 9.15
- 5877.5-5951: 8.74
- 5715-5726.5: 9.7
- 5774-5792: 9.11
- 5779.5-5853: 9.22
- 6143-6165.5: 8.59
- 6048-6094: 9.51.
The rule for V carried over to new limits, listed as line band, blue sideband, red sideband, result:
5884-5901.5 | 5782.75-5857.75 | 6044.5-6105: 0.22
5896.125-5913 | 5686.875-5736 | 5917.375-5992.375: 0.10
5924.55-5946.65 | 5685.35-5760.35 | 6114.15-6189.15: -0.04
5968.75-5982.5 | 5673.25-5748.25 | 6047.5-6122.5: 0.07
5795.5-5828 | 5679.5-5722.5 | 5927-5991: 0.00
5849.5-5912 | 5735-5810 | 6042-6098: 0.06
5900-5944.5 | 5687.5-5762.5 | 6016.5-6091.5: 0.02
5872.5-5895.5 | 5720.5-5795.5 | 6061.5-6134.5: 0.09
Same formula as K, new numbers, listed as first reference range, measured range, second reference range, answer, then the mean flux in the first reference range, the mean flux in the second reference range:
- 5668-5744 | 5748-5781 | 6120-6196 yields 0.8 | 9.24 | 8.68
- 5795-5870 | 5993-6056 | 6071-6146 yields 1.2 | 9.29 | 9.29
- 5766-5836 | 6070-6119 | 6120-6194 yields -3.4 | 9.11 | 8.67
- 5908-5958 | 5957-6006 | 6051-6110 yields 1.4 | 9.11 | 9.48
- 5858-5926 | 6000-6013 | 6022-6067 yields 0.4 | 8.77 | 9.4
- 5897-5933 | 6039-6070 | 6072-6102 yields 0.1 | 8.93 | 9.55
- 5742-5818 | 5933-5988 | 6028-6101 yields 1.9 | 9.08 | 9.42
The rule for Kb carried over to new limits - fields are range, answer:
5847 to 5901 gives 5.511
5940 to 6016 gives 7.351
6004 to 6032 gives 7.464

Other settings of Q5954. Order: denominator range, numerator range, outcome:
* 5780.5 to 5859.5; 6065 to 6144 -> 1.01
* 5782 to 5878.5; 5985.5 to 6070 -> 0.99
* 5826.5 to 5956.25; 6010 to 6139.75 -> 1.03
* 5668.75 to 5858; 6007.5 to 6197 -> 0.99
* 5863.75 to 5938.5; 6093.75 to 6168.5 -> 1.01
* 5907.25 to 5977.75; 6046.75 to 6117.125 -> 1.04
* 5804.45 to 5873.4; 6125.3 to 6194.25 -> 0.93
